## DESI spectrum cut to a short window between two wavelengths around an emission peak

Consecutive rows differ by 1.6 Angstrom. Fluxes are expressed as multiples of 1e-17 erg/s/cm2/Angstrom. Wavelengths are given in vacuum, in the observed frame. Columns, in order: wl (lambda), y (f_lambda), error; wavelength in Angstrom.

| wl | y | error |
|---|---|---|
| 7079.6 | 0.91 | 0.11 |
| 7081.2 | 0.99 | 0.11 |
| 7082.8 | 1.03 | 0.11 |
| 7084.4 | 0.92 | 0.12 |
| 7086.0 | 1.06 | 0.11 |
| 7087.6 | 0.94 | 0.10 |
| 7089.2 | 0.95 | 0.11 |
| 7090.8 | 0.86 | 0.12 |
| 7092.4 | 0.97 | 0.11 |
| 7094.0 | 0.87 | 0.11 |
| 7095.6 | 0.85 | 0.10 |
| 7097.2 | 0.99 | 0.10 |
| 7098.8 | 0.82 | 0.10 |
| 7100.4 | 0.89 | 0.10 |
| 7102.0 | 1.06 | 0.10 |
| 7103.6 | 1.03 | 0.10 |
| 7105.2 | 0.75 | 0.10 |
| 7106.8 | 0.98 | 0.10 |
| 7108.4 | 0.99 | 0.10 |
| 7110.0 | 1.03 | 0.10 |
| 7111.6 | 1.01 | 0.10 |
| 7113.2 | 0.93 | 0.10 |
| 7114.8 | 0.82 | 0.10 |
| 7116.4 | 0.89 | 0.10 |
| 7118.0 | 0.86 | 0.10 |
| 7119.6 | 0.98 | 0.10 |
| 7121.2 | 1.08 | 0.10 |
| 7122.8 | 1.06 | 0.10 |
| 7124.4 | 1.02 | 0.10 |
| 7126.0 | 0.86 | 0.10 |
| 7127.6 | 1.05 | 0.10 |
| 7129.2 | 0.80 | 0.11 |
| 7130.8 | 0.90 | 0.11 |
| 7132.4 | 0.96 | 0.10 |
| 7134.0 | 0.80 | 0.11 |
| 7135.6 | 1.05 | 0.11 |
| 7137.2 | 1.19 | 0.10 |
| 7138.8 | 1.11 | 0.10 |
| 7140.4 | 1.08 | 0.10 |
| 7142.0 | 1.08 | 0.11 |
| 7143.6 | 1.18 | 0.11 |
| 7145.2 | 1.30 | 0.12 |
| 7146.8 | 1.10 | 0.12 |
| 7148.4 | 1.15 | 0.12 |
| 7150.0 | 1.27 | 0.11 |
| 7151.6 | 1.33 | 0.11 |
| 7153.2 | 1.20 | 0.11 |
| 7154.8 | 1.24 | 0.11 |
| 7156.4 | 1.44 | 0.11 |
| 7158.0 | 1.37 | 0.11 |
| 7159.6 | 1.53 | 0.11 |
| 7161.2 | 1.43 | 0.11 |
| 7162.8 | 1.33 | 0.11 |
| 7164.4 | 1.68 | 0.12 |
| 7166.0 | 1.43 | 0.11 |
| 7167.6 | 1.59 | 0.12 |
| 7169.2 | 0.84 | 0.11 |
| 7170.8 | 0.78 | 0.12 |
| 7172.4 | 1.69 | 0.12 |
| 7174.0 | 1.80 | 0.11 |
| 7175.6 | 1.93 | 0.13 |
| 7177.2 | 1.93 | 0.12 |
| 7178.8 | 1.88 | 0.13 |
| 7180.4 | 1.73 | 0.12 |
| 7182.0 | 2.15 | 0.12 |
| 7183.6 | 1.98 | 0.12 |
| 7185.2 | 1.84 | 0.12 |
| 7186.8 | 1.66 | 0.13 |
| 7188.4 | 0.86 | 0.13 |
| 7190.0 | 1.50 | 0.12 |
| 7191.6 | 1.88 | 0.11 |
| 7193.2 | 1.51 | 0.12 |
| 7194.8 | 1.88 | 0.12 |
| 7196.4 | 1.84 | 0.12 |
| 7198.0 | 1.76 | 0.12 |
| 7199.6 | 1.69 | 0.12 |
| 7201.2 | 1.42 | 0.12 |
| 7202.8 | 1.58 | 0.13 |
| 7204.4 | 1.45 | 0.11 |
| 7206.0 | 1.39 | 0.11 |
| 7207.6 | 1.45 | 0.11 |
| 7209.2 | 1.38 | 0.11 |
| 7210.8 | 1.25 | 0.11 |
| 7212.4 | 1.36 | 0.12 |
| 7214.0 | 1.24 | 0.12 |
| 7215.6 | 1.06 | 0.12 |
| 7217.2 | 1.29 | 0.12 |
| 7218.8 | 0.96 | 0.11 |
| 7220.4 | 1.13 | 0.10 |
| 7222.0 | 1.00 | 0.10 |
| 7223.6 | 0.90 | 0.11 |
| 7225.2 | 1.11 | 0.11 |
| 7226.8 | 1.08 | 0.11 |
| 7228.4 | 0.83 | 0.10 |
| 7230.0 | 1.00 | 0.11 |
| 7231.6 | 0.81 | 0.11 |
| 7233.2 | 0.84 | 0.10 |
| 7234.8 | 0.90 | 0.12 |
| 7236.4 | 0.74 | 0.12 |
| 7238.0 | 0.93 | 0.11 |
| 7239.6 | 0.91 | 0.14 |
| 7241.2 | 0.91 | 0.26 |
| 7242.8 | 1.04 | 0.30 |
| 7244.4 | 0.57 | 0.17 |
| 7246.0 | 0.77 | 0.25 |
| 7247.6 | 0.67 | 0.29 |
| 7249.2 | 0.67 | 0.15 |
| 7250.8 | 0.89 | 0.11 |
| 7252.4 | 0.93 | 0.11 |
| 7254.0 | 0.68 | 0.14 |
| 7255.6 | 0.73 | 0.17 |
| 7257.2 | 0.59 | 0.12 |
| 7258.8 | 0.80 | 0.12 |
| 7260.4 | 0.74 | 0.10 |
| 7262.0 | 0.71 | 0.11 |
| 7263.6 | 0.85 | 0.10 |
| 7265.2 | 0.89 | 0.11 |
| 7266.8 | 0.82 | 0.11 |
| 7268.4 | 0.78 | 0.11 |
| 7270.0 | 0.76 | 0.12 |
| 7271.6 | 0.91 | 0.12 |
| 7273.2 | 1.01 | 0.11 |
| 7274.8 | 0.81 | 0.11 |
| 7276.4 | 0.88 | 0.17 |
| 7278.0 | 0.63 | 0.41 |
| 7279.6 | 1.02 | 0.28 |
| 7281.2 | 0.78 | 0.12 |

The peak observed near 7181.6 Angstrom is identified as Mg II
